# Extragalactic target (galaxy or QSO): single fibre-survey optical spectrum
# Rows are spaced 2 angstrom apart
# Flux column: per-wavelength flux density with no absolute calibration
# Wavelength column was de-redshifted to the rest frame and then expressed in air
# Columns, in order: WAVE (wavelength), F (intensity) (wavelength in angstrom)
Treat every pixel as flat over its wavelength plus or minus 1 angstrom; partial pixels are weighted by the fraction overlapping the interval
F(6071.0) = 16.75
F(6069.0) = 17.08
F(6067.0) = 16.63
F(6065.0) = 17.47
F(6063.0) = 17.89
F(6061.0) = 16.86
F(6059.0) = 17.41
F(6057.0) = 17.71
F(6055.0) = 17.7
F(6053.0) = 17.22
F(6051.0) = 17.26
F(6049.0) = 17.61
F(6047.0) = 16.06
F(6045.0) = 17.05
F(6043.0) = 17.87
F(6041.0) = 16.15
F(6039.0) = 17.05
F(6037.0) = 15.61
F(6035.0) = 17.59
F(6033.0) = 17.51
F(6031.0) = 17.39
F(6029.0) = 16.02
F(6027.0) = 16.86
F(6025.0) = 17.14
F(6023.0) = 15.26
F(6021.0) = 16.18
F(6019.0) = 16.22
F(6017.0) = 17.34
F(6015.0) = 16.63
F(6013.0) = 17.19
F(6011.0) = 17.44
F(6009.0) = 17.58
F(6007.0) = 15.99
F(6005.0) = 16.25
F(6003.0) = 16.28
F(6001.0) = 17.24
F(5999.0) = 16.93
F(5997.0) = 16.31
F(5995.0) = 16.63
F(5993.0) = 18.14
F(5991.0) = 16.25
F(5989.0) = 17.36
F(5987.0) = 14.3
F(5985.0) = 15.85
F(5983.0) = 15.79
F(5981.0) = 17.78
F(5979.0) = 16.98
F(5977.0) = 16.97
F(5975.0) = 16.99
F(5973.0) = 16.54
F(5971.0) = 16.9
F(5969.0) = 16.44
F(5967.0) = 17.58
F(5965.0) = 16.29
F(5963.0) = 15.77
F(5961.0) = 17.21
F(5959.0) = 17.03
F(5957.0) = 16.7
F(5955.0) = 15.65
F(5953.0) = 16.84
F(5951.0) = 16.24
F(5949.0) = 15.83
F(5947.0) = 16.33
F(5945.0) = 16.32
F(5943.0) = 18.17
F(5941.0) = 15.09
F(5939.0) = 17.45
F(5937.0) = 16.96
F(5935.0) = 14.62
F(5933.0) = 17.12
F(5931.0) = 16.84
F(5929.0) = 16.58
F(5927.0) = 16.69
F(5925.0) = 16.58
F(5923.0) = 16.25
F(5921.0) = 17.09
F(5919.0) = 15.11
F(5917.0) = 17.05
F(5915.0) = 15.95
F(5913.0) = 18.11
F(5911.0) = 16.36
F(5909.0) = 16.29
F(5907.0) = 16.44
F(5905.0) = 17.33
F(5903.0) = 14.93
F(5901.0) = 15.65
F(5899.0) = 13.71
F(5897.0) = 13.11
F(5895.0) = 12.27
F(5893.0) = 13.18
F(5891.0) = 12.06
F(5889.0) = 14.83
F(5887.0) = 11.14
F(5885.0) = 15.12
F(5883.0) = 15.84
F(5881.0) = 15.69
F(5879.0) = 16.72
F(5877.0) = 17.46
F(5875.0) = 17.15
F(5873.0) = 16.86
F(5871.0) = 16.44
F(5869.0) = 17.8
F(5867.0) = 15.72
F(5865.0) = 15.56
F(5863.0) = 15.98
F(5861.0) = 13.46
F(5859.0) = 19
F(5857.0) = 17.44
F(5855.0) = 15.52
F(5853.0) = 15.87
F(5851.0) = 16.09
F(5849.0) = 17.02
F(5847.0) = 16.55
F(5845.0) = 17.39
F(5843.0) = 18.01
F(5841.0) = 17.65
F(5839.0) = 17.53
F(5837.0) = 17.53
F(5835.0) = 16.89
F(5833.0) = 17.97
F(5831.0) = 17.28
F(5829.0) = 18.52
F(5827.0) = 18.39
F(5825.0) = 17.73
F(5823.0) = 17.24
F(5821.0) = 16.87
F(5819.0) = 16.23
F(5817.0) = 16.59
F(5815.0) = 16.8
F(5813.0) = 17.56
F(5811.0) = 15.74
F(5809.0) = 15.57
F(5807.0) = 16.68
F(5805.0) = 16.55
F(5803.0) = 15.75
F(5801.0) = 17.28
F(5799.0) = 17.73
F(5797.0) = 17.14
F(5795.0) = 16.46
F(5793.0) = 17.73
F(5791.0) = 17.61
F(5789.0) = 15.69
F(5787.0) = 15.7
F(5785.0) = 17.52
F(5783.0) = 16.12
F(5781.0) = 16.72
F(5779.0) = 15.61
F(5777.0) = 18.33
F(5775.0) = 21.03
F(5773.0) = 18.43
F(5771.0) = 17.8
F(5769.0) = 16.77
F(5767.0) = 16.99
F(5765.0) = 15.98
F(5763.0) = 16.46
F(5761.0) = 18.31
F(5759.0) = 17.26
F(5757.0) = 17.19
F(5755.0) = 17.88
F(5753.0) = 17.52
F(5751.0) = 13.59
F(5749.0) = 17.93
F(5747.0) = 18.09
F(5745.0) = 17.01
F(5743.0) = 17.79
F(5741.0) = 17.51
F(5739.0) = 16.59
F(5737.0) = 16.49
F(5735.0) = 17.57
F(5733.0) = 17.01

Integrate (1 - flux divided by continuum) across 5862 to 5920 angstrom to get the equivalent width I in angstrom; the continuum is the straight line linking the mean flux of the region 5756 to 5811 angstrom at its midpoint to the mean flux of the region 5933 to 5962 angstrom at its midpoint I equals 4.0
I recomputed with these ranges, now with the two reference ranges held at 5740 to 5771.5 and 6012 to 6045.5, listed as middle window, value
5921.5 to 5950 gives 0.7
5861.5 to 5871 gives 0.5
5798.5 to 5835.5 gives 0.1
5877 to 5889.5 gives 1.4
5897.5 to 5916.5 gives 1.0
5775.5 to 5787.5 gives 0.1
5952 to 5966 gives 0.3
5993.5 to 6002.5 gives 0.0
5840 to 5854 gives 0.1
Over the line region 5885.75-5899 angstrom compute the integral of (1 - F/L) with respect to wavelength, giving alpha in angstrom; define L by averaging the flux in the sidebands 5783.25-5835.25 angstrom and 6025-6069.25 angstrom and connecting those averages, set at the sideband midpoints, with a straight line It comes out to 3.21 angstrom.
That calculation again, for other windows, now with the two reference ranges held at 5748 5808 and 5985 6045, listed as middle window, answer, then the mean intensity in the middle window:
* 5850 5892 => 2.8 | 15.8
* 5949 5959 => 0.3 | 16.4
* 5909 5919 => 0.1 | 16.6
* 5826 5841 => -0.7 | 17.7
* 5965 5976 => 0.0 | 16.8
